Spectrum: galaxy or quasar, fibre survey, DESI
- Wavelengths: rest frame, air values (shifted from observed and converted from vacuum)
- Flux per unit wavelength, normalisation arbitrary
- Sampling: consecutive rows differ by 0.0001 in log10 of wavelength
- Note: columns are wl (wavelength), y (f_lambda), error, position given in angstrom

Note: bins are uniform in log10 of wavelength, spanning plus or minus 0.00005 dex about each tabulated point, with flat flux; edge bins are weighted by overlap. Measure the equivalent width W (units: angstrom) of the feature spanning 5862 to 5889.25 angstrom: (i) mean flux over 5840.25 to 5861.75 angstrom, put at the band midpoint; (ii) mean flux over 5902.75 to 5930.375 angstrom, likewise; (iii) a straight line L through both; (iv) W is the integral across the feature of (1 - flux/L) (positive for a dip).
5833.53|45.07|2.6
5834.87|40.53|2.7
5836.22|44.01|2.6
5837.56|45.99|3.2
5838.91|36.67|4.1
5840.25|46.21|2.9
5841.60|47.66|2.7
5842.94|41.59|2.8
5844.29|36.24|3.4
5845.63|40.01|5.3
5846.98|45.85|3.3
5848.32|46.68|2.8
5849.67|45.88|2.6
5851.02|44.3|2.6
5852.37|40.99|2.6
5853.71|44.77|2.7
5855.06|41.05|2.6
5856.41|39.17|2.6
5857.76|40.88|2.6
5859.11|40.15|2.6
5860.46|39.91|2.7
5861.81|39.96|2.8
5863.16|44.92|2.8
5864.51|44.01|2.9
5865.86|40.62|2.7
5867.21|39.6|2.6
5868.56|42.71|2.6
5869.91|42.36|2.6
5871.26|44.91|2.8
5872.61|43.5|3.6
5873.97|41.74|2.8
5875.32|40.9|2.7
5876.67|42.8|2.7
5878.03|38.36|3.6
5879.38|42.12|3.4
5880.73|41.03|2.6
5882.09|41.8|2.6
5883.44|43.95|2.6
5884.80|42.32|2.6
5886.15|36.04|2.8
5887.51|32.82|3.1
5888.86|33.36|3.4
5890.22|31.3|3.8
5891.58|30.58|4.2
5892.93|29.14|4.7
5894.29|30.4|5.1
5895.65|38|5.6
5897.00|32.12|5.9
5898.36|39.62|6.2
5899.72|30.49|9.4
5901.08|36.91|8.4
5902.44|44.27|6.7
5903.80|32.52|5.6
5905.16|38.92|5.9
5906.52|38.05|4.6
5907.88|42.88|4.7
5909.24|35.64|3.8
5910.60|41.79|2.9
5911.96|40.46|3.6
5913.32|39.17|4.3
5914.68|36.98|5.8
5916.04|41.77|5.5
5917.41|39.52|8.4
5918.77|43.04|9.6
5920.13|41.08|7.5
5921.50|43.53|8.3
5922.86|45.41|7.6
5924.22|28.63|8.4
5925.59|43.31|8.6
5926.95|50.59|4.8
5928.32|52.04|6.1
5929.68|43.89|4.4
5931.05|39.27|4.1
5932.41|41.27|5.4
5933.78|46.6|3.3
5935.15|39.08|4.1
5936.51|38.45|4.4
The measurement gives 0.5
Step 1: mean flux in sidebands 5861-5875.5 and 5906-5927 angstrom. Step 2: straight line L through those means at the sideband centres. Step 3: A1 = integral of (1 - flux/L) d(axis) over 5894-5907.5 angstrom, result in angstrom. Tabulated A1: 1.5 angstrom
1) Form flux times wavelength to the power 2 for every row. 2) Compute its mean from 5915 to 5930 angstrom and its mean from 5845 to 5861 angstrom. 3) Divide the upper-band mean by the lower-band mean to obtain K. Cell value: 1.0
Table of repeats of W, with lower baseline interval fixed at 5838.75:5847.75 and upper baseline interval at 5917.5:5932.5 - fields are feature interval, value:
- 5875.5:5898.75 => 3.2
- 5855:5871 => 0.4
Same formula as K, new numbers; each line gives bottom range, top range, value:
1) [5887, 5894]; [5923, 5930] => 1.42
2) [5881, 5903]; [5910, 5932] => 1.18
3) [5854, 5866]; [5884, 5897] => 0.83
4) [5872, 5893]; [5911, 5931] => 1.11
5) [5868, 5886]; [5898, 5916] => 0.92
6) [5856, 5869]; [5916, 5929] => 1.06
